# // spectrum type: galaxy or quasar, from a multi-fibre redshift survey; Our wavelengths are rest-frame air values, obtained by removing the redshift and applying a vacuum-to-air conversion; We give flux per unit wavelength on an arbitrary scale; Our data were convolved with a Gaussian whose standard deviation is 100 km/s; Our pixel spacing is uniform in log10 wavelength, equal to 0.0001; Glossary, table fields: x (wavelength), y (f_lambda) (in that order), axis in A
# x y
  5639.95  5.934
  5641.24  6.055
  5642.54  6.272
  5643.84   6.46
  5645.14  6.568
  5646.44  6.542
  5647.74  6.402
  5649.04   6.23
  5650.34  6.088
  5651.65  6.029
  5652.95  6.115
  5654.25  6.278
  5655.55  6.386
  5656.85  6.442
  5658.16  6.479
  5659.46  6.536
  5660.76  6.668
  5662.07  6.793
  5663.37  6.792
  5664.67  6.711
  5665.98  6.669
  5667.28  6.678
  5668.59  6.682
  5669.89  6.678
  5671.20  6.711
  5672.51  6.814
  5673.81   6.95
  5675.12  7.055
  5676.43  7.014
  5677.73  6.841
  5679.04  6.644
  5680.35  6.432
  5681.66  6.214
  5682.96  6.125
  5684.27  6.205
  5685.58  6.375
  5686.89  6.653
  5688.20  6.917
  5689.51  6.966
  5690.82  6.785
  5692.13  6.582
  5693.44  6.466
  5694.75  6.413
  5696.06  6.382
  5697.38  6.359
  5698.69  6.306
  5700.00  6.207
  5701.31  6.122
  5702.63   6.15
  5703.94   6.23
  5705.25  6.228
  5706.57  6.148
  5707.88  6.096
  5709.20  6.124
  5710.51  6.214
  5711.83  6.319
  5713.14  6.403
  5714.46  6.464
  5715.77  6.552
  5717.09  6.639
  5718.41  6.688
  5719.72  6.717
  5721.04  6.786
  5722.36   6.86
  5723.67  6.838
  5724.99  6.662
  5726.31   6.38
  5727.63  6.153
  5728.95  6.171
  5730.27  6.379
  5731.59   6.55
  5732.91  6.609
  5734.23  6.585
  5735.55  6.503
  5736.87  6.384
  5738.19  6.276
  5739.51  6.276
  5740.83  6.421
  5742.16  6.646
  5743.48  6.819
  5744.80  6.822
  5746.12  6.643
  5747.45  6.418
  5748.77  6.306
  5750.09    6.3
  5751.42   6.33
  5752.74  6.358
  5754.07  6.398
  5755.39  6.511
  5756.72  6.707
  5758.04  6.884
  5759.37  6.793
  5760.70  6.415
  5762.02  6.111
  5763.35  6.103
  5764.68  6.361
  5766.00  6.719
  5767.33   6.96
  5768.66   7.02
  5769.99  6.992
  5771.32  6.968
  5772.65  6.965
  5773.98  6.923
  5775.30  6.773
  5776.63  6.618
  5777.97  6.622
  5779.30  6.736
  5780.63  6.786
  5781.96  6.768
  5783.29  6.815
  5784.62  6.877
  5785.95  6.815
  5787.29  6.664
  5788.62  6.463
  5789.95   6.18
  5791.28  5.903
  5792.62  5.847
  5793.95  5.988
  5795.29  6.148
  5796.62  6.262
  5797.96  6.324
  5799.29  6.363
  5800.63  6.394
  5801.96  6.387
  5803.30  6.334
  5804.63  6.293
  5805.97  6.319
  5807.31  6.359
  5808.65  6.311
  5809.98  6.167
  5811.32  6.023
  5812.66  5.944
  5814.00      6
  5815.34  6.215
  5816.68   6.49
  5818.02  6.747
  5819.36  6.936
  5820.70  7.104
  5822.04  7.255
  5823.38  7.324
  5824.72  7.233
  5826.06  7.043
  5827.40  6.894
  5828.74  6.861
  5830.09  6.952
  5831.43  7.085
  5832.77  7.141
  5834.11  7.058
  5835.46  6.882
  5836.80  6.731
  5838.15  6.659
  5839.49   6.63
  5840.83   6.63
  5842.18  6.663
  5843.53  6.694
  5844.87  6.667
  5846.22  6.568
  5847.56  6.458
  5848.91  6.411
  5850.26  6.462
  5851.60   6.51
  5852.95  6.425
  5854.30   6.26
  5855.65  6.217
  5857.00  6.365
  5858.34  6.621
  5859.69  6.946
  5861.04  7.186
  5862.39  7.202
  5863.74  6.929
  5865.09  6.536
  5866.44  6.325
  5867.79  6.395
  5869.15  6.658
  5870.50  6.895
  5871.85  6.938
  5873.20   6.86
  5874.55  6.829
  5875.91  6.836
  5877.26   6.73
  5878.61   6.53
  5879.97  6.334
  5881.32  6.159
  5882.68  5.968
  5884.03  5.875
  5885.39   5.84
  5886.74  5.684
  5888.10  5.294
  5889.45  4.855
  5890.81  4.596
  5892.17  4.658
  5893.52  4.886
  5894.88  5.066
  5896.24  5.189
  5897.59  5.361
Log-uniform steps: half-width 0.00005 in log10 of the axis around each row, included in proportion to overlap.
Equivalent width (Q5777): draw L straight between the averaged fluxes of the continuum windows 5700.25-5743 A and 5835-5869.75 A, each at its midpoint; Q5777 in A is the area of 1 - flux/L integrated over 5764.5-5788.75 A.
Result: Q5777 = -1.09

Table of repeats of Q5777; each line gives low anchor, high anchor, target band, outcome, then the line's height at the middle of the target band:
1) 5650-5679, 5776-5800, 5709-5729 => 0.1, 6.54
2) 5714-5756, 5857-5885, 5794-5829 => 0.3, 6.58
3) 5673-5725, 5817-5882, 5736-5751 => 0.2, 6.57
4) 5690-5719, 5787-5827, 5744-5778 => -1.1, 6.4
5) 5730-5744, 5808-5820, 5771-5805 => -0.7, 6.37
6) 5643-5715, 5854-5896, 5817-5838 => -2.5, 6.26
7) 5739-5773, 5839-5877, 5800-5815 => 0.9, 6.62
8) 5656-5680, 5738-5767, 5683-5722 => 1.2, 6.63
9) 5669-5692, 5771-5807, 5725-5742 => 0.5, 6.58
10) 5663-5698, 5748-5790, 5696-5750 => 1.6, 6.64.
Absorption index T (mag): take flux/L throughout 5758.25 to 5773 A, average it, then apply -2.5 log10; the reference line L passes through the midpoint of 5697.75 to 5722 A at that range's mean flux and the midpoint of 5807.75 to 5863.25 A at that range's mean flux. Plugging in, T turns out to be -0.027 mag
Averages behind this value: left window 6.36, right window 6.68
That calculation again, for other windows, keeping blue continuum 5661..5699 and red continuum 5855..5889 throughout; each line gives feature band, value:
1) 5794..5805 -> 0.04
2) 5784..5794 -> 0.03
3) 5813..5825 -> -0.04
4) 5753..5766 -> 0.01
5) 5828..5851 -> -0.04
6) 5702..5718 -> 0.05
